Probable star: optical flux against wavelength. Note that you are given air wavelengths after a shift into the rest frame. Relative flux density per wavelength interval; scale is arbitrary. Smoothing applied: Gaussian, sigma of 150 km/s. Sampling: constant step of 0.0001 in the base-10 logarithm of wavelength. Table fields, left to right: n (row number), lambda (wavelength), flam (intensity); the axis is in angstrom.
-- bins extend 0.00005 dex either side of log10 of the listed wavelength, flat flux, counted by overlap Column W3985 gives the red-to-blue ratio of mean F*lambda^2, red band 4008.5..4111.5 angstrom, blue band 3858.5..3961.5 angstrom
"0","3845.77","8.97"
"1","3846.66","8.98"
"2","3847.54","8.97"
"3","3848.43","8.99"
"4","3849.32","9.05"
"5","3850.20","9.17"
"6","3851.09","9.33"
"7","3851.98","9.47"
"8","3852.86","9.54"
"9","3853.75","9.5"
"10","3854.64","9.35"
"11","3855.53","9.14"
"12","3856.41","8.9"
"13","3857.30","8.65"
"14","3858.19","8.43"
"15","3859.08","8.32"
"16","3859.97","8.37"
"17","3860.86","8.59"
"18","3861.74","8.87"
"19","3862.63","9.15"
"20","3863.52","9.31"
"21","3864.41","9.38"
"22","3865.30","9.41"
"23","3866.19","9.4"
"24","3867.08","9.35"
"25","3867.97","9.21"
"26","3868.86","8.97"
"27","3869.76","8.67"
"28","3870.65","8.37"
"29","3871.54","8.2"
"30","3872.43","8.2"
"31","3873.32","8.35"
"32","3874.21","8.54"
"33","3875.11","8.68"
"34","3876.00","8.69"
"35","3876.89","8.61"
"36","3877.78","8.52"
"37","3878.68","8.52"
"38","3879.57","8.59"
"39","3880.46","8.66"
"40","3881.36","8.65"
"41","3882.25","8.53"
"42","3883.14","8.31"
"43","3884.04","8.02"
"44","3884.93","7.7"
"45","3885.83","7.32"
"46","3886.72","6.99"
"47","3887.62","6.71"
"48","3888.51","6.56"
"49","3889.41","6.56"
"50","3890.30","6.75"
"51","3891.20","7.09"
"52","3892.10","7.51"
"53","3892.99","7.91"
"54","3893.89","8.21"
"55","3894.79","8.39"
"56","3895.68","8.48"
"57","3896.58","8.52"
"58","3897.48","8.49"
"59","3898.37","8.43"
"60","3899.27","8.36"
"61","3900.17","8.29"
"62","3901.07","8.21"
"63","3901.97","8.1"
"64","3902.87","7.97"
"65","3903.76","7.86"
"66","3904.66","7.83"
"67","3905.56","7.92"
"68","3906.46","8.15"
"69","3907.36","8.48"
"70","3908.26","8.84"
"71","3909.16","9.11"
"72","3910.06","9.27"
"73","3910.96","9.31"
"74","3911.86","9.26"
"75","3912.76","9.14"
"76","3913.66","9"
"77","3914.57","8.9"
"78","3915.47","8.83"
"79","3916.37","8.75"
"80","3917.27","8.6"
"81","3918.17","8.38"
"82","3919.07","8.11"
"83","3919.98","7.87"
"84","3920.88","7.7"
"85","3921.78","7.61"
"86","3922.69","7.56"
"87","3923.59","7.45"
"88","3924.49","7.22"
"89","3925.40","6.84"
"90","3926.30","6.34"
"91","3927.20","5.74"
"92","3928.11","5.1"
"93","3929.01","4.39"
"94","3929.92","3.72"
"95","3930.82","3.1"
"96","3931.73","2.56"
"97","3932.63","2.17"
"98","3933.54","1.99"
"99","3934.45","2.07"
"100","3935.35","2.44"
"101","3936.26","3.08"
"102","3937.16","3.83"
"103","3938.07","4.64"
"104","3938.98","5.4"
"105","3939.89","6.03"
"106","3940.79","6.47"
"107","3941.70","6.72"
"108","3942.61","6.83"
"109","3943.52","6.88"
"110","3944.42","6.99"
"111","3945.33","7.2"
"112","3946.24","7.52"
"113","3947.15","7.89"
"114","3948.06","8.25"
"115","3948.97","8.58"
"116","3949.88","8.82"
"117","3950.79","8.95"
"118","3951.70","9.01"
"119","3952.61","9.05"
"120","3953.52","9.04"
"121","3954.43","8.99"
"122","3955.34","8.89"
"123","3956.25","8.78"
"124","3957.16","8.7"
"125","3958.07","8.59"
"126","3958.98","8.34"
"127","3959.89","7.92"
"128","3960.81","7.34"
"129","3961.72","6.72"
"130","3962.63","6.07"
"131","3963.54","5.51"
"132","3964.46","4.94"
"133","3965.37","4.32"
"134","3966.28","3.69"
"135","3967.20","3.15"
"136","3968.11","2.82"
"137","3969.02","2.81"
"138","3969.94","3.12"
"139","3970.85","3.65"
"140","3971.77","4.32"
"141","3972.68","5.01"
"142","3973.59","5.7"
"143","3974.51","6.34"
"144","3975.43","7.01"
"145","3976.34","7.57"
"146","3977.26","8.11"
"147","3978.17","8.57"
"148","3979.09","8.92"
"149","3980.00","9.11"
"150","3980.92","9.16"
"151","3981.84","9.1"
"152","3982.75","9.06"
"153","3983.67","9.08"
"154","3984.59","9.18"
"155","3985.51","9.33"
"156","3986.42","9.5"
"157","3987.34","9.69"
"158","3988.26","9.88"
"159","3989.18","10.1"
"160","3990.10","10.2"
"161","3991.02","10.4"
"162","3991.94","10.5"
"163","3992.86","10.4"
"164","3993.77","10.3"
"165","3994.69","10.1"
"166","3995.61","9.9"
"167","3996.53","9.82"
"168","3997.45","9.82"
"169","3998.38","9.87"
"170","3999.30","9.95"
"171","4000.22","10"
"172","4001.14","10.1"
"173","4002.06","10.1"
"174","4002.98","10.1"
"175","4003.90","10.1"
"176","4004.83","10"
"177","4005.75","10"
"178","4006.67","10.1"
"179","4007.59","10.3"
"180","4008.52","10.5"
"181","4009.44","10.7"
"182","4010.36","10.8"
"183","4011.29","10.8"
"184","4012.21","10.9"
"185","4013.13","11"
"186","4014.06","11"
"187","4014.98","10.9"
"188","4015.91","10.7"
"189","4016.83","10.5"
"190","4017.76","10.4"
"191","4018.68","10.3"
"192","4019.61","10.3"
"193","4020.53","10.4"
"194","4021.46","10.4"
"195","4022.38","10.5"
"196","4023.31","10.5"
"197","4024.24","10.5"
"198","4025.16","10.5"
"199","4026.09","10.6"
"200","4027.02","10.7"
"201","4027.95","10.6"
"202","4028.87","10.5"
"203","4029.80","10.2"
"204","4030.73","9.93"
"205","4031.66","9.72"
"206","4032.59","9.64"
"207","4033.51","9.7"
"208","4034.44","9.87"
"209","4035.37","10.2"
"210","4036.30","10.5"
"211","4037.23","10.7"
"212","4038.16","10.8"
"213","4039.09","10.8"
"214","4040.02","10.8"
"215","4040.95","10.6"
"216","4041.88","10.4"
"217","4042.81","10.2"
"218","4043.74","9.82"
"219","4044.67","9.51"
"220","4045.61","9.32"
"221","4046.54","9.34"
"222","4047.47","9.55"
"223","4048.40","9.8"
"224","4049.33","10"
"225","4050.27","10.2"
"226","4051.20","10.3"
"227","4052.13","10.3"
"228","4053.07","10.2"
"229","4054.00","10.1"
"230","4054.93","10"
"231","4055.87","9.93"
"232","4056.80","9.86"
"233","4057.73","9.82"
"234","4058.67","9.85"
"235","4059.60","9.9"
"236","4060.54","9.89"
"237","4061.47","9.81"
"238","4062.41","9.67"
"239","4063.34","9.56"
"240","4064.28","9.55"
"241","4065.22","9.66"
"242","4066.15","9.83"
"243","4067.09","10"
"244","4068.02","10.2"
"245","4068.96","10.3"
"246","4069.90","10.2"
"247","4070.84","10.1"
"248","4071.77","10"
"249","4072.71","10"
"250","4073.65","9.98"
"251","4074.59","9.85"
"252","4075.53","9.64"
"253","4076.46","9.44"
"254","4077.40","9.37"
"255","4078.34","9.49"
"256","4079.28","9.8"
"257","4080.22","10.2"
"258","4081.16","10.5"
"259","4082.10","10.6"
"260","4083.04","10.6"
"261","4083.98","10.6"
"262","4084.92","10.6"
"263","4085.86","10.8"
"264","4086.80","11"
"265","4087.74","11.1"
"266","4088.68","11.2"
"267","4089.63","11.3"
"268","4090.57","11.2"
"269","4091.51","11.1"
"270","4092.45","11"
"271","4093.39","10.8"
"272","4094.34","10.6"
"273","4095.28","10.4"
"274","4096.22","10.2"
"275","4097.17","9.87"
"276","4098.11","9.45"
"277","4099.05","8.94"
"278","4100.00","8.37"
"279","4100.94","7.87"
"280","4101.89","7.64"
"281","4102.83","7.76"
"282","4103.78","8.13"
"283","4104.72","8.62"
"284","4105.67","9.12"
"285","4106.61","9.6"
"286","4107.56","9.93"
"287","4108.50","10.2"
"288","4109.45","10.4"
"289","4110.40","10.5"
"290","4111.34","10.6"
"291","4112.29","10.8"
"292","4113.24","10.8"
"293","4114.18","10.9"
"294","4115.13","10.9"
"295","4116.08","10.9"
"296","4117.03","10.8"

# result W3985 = 1.4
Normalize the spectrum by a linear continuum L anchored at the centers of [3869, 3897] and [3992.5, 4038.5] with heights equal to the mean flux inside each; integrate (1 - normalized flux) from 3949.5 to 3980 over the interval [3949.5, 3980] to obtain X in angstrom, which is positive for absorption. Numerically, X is 8.8 angstrom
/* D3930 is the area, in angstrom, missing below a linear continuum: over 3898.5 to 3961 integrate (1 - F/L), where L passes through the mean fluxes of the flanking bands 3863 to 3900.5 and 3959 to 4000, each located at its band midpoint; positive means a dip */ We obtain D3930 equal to 6.1 angstrom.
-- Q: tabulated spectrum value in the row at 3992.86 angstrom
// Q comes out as 10.4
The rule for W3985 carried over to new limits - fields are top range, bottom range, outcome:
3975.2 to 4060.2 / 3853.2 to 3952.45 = 1.39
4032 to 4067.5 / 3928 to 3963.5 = 1.64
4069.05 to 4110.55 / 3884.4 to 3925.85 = 1.35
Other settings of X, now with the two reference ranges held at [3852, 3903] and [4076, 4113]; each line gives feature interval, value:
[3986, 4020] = -3.5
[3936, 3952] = 3.7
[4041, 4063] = -0.5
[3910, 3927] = 1.1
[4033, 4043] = -0.9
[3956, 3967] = 2.9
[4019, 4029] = -1.1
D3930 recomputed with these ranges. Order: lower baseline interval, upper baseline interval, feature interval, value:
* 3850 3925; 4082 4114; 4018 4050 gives -2.2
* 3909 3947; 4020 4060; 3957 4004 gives 1.7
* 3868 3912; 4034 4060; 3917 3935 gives 6.1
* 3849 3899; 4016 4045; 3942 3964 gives 3.4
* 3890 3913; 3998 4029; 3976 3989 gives 1.0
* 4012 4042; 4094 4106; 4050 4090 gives -2.3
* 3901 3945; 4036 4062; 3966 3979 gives 4.5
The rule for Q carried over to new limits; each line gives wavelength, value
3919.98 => 7.87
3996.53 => 9.82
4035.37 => 10.2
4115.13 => 10.9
